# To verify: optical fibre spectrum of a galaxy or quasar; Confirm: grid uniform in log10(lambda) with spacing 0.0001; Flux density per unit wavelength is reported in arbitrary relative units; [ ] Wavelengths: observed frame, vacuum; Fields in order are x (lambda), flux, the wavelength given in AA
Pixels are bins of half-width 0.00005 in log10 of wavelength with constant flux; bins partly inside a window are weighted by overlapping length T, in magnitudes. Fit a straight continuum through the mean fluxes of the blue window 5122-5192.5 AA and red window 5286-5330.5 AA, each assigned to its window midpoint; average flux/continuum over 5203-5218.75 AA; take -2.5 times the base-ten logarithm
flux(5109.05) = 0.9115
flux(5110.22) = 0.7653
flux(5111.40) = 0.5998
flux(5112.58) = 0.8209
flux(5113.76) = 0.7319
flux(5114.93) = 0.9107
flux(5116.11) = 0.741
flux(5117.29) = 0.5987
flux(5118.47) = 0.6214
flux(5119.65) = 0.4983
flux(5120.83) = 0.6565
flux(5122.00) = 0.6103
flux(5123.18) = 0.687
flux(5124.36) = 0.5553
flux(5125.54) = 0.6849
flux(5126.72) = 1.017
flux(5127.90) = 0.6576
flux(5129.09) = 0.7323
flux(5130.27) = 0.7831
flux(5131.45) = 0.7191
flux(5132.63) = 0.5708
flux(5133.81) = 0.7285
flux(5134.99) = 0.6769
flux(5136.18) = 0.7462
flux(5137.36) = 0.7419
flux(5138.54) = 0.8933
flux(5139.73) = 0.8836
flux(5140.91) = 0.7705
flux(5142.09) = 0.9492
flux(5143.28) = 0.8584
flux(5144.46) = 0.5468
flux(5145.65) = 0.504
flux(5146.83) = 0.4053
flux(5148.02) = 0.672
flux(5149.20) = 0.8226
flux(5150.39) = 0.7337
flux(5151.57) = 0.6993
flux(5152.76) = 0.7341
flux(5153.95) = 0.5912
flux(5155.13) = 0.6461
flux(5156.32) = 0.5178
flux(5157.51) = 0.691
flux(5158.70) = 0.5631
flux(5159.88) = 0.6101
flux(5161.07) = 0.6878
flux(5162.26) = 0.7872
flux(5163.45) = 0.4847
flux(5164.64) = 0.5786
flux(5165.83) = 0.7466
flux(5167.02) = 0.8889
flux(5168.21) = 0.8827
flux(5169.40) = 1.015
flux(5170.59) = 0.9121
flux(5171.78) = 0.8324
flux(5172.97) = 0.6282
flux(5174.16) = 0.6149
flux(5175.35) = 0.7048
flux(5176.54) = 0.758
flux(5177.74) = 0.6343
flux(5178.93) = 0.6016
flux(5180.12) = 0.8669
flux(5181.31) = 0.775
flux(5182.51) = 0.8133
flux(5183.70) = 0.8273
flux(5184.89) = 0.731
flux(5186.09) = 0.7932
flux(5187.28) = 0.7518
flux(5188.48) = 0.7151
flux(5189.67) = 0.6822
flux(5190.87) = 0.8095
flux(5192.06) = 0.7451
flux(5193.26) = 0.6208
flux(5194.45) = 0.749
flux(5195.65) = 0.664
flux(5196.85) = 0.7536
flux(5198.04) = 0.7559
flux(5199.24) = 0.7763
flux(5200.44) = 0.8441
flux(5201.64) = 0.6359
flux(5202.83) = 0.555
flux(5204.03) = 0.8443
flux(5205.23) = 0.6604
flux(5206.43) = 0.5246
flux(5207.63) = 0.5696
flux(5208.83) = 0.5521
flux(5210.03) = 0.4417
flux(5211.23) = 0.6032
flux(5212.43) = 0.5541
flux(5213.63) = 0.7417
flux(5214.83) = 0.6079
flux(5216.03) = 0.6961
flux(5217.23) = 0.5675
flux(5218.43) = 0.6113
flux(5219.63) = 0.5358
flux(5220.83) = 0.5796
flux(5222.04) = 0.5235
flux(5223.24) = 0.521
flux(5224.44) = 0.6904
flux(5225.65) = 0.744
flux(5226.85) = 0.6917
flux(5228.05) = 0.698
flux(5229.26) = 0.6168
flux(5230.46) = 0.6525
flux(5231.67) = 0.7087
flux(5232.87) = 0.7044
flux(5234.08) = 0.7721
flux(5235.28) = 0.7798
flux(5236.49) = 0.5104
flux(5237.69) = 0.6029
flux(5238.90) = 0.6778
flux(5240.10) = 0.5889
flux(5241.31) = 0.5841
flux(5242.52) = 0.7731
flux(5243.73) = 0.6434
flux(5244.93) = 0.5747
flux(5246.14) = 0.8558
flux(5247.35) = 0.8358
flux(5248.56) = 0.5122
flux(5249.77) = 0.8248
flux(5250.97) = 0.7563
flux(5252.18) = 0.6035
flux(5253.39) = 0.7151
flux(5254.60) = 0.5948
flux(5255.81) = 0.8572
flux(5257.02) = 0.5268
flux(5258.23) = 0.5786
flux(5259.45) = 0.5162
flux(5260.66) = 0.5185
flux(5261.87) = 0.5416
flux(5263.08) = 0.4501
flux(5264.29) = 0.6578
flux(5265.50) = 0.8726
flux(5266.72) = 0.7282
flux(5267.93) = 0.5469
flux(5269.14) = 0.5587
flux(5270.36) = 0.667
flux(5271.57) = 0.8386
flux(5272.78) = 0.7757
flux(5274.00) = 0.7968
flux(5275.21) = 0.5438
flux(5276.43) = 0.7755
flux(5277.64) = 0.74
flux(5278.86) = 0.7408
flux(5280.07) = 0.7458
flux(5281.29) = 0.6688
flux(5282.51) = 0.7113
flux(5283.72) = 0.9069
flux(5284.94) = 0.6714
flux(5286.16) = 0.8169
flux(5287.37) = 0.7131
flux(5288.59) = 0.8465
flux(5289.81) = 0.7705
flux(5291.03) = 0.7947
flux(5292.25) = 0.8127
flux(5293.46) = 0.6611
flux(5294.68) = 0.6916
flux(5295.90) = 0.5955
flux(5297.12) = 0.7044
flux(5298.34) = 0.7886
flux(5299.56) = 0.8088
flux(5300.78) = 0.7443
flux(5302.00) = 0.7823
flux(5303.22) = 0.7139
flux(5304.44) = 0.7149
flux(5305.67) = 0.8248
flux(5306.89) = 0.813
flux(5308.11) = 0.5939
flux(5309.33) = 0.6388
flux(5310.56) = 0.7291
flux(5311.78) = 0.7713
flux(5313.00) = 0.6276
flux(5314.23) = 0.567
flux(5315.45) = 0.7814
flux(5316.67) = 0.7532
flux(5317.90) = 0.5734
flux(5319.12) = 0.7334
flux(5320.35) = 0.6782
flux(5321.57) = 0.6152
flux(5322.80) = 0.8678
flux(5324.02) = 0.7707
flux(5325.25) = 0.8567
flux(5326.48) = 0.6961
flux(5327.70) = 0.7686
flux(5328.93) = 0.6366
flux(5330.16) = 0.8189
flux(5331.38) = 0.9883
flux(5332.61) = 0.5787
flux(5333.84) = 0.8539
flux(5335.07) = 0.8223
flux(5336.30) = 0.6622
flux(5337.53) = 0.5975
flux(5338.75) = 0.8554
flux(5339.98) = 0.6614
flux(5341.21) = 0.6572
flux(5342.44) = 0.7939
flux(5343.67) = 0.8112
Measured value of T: 0.184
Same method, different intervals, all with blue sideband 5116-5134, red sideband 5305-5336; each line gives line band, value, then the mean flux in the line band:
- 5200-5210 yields 0.108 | 0.633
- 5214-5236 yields 0.089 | 0.65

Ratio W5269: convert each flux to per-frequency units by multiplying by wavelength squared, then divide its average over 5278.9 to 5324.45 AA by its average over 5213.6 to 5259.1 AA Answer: 1.1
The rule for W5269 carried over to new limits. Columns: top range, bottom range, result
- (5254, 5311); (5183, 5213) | 1.06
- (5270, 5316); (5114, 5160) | 1.12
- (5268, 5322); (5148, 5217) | 1.07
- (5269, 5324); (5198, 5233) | 1.18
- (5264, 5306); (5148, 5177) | 1.08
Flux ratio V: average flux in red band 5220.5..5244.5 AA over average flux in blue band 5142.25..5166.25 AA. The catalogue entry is 1.01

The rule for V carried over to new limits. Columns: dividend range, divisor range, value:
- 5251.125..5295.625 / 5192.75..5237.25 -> 1.07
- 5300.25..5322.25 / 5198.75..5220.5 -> 1.12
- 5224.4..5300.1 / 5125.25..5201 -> 0.95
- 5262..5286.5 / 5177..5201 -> 0.95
